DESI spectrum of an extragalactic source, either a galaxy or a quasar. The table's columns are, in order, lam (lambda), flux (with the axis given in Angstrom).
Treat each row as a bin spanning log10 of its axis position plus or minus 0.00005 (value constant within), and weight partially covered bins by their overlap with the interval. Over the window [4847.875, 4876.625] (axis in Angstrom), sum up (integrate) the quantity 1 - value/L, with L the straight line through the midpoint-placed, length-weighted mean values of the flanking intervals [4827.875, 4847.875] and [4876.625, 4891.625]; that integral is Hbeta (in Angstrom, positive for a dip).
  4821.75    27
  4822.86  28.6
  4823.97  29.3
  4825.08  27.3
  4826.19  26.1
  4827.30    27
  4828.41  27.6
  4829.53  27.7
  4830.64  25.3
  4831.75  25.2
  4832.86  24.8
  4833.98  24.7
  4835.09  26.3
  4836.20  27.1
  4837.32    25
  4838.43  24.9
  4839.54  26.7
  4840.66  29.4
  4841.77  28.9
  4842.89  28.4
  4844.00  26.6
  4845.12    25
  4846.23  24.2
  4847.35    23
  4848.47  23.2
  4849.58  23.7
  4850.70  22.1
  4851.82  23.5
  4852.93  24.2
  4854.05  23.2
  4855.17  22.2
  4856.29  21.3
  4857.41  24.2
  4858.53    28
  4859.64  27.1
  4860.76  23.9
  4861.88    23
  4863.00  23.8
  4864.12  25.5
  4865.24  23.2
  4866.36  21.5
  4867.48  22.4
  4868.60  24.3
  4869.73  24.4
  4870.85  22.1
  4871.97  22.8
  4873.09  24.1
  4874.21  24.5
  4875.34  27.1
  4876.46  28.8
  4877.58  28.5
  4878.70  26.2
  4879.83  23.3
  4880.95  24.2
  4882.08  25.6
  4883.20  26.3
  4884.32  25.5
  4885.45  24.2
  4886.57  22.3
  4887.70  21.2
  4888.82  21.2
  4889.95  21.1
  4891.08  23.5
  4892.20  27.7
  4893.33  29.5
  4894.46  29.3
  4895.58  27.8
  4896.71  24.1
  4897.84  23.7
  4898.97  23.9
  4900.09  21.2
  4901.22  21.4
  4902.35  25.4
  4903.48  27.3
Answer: 1.3 Angstrom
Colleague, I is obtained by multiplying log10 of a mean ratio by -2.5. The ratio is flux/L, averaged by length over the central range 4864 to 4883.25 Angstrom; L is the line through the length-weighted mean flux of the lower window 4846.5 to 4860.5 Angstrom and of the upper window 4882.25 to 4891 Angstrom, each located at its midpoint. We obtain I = -0.05 mag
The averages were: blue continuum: 23.8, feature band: 24.6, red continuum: 23.2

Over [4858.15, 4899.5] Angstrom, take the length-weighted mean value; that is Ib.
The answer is 24.7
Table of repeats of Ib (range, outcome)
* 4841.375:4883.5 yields 24.6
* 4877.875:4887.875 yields 24.5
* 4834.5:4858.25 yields 24.9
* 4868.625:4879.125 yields 25.3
